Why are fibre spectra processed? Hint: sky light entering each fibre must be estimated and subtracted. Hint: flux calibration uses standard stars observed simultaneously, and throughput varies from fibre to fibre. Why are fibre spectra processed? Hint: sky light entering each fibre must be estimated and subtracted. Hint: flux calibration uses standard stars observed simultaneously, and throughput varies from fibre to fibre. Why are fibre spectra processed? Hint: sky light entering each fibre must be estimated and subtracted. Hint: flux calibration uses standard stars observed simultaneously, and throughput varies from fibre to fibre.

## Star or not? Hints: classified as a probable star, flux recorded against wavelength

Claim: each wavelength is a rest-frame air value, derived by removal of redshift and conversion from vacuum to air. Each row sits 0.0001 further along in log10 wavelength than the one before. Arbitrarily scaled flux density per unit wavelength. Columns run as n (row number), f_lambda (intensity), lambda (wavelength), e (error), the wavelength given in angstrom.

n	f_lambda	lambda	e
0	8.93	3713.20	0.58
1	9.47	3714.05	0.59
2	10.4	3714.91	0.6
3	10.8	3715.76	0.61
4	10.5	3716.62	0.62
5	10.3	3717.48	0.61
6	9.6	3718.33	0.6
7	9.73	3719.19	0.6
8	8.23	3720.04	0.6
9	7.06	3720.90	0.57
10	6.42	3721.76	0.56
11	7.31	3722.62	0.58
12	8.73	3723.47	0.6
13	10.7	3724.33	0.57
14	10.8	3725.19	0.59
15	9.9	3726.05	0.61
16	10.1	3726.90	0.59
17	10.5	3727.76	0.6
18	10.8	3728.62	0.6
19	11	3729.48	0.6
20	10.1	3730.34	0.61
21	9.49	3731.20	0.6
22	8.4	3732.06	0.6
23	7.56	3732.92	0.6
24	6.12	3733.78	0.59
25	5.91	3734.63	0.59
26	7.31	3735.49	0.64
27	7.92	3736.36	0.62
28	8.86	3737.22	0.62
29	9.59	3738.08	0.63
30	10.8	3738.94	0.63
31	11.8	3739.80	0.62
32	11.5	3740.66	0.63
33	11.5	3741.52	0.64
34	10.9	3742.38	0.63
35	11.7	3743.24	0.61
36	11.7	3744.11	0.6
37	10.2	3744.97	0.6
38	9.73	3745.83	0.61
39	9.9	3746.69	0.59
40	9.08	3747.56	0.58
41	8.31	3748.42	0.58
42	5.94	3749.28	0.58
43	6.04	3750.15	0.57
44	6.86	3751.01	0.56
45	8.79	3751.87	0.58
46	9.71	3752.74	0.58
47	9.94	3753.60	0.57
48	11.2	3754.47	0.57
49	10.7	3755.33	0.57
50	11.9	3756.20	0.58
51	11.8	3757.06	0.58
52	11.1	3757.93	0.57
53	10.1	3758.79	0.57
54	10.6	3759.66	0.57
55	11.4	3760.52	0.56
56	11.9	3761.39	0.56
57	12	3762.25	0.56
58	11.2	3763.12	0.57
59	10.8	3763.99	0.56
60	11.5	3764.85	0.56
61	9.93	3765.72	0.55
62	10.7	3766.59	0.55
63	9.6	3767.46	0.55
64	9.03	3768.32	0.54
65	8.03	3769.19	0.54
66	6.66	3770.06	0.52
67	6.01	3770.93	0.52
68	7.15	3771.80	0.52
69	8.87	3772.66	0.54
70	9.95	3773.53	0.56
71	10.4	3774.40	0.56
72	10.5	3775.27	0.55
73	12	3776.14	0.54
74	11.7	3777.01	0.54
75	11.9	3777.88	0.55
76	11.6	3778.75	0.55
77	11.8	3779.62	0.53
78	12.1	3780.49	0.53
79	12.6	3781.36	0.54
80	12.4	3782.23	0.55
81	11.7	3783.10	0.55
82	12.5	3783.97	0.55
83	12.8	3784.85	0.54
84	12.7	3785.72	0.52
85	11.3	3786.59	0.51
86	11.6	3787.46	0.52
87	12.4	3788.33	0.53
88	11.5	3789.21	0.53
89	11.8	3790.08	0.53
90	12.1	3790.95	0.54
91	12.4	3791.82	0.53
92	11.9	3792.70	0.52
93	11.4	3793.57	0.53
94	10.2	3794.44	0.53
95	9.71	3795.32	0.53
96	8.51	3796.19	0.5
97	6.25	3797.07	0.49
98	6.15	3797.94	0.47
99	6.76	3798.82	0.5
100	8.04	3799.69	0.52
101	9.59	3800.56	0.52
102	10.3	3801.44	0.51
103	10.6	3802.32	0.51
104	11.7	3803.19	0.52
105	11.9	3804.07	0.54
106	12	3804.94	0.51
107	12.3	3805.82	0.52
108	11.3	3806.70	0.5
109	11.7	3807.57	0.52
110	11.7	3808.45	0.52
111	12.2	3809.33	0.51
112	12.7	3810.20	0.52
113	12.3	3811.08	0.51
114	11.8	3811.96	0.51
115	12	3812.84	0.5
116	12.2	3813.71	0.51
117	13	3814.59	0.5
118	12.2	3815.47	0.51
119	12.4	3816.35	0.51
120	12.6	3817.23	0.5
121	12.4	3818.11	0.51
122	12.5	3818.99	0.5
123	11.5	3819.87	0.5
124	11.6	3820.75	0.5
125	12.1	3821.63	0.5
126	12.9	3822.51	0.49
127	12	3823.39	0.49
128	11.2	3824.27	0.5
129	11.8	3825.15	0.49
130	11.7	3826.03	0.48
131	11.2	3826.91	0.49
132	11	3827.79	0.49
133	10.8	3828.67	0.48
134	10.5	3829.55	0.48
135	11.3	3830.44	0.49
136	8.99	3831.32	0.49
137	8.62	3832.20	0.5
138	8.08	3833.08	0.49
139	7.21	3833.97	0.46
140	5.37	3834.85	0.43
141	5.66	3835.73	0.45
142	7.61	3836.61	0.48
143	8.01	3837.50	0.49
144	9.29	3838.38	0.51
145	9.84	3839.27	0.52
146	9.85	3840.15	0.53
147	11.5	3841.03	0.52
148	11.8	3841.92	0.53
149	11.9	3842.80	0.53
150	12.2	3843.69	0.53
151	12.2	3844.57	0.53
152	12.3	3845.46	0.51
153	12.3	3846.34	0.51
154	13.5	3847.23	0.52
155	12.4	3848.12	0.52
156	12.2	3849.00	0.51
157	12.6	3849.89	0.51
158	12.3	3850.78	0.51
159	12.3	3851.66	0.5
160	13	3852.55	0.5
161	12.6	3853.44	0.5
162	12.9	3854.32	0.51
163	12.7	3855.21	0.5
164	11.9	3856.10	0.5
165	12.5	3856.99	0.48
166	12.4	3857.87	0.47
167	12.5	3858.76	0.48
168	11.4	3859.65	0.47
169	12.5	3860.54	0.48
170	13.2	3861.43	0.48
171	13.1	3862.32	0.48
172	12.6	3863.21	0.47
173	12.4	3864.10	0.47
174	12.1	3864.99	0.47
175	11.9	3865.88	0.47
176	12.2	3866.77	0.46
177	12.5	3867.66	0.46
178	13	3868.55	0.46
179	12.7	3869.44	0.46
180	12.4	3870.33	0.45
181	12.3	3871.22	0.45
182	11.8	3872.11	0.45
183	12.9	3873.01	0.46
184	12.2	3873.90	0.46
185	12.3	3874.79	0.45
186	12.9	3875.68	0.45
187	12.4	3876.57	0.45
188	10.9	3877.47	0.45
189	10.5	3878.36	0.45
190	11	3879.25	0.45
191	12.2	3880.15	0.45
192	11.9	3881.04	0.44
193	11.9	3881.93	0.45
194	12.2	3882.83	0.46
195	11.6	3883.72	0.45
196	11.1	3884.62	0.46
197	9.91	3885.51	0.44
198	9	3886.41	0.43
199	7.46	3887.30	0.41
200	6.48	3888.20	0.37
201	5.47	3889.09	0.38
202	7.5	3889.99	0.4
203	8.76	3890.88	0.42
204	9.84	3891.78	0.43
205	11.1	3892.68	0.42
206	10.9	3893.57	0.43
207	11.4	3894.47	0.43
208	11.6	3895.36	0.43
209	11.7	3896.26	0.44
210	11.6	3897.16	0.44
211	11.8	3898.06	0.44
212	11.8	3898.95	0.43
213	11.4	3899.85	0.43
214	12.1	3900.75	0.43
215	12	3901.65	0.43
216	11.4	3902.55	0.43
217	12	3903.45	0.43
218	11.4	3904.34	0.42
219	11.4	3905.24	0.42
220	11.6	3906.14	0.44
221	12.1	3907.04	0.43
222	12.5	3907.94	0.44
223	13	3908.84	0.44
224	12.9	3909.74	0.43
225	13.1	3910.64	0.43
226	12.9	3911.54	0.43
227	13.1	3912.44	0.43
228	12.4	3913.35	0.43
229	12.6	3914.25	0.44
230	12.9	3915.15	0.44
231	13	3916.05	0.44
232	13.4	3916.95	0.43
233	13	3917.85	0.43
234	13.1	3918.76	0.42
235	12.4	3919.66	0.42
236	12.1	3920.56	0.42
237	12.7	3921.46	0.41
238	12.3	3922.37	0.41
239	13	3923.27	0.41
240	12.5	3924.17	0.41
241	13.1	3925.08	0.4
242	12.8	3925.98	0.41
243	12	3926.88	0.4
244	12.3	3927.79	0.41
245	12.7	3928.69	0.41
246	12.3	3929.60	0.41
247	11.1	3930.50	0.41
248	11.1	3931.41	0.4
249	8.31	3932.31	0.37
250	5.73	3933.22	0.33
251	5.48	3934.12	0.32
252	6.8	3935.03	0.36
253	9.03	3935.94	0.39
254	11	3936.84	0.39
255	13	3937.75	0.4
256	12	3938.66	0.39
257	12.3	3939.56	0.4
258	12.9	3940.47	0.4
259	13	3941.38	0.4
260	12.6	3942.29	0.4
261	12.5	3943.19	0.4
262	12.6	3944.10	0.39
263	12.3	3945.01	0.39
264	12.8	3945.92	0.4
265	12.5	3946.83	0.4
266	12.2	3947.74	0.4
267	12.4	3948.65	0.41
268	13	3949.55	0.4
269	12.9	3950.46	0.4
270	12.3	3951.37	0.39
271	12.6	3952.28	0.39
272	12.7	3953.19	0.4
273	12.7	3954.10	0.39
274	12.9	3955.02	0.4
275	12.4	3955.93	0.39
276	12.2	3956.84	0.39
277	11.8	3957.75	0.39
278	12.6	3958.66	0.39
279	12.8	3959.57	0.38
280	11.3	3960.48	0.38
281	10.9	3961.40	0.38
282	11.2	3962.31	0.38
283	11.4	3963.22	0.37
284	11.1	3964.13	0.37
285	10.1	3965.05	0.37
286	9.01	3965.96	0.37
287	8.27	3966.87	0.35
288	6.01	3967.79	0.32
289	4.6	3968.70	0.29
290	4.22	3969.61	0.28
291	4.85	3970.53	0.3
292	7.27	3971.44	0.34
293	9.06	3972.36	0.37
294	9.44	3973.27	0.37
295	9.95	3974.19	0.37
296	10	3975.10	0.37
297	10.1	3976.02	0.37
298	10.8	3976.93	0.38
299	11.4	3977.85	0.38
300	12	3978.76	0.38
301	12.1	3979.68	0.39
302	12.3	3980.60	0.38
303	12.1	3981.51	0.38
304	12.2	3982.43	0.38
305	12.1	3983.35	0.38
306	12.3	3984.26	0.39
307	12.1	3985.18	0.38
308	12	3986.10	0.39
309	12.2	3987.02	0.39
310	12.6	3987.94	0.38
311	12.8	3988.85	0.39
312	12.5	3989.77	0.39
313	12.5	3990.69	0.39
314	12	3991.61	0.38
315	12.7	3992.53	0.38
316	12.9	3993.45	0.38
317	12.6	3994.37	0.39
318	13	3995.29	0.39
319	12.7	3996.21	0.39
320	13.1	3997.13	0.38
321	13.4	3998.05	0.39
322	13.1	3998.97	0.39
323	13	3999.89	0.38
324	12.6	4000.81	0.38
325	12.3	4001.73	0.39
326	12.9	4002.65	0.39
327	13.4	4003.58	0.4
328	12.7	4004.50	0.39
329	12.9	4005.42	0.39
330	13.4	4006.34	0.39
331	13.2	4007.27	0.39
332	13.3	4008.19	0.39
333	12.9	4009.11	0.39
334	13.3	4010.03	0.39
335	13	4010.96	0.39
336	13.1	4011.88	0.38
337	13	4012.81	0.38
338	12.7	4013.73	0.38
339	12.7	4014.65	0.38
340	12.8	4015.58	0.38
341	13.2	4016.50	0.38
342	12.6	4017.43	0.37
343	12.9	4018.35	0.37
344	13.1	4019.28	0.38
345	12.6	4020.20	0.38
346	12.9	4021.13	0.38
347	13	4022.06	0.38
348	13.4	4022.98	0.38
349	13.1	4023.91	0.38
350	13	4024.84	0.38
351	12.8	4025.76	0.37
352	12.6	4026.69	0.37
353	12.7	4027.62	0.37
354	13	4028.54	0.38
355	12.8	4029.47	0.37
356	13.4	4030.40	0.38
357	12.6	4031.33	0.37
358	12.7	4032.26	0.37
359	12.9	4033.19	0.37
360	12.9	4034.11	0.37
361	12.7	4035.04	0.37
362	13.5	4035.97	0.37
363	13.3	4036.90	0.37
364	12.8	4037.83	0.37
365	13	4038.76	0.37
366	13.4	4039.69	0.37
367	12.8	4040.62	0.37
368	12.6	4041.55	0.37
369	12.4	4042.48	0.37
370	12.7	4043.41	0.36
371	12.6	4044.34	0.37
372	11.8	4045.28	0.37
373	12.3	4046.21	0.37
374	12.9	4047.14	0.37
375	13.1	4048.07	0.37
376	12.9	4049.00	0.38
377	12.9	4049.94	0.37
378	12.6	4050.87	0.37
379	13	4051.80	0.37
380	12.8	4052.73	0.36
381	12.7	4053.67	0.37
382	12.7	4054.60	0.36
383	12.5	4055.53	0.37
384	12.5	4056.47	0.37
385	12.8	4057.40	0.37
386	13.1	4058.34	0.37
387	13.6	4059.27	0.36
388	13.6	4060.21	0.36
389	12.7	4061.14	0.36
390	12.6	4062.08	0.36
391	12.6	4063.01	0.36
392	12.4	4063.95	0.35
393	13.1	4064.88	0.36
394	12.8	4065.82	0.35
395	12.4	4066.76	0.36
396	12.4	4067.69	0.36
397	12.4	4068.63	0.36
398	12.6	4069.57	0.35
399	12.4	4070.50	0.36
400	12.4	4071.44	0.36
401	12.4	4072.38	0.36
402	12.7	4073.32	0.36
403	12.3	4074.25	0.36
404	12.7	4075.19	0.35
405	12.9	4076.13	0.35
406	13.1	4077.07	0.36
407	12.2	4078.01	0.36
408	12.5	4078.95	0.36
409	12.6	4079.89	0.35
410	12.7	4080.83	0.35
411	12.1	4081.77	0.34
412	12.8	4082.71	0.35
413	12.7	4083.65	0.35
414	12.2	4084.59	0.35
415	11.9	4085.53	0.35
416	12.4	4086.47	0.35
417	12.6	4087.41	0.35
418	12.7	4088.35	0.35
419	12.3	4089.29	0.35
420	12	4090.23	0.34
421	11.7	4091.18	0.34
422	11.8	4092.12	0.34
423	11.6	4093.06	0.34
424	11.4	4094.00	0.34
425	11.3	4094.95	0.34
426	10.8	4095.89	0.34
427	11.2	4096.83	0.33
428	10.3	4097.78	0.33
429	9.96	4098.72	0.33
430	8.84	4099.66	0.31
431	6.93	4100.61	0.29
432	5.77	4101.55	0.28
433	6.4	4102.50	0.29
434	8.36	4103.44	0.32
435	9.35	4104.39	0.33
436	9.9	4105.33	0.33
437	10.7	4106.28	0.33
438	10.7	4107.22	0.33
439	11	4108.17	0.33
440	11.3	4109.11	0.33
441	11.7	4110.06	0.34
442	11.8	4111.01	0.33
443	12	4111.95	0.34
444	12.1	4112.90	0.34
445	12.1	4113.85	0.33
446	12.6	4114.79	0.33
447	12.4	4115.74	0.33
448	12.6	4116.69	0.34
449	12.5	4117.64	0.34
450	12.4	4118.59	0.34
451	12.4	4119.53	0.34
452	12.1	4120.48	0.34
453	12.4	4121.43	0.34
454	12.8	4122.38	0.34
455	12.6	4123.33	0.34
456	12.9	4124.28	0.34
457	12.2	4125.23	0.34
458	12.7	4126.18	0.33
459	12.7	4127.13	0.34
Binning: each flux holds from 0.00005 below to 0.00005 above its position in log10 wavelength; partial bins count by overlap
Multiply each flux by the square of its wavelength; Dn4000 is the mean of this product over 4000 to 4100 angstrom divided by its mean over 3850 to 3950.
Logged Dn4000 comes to 1.16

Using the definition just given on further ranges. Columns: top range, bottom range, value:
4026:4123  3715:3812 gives 1.39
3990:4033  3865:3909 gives 1.22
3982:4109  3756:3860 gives 1.26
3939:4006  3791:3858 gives 1.14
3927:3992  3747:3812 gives 1.16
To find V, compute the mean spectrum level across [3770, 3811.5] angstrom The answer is 10.8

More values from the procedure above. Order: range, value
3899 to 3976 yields 11.4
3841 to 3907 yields 11.6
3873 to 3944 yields 11.4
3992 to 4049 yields 12.9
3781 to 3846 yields 10.9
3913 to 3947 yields 11.8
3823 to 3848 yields 10.3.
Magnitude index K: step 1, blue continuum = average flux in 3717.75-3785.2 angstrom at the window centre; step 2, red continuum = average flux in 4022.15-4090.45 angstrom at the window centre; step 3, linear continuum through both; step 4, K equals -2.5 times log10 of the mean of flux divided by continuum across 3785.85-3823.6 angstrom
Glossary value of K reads -0.09 mag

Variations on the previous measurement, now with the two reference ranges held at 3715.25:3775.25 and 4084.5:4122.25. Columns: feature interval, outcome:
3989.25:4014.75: -0.20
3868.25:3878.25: -0.21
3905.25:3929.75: -0.22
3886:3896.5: 0.11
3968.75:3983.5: 0.08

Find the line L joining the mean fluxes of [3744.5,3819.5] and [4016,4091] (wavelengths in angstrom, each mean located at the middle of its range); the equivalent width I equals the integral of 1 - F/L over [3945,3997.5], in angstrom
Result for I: 3.6 angstrom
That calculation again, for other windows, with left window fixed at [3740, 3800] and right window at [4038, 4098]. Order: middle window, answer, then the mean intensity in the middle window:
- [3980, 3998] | -0.9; 12.5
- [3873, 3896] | 1.2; 10.6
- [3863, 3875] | -1.4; 12.4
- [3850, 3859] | -1.3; 12.5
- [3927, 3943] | 1.1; 10.7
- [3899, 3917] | -1.6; 12.3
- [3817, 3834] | -0.5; 11.1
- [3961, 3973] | 3.5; 8.31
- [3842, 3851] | -1.2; 12.4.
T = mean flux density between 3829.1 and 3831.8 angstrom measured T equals 10.2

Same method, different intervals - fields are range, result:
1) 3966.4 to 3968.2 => 7.17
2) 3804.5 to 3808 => 11.8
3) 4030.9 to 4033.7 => 12.8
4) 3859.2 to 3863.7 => 12.5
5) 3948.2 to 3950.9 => 12.8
